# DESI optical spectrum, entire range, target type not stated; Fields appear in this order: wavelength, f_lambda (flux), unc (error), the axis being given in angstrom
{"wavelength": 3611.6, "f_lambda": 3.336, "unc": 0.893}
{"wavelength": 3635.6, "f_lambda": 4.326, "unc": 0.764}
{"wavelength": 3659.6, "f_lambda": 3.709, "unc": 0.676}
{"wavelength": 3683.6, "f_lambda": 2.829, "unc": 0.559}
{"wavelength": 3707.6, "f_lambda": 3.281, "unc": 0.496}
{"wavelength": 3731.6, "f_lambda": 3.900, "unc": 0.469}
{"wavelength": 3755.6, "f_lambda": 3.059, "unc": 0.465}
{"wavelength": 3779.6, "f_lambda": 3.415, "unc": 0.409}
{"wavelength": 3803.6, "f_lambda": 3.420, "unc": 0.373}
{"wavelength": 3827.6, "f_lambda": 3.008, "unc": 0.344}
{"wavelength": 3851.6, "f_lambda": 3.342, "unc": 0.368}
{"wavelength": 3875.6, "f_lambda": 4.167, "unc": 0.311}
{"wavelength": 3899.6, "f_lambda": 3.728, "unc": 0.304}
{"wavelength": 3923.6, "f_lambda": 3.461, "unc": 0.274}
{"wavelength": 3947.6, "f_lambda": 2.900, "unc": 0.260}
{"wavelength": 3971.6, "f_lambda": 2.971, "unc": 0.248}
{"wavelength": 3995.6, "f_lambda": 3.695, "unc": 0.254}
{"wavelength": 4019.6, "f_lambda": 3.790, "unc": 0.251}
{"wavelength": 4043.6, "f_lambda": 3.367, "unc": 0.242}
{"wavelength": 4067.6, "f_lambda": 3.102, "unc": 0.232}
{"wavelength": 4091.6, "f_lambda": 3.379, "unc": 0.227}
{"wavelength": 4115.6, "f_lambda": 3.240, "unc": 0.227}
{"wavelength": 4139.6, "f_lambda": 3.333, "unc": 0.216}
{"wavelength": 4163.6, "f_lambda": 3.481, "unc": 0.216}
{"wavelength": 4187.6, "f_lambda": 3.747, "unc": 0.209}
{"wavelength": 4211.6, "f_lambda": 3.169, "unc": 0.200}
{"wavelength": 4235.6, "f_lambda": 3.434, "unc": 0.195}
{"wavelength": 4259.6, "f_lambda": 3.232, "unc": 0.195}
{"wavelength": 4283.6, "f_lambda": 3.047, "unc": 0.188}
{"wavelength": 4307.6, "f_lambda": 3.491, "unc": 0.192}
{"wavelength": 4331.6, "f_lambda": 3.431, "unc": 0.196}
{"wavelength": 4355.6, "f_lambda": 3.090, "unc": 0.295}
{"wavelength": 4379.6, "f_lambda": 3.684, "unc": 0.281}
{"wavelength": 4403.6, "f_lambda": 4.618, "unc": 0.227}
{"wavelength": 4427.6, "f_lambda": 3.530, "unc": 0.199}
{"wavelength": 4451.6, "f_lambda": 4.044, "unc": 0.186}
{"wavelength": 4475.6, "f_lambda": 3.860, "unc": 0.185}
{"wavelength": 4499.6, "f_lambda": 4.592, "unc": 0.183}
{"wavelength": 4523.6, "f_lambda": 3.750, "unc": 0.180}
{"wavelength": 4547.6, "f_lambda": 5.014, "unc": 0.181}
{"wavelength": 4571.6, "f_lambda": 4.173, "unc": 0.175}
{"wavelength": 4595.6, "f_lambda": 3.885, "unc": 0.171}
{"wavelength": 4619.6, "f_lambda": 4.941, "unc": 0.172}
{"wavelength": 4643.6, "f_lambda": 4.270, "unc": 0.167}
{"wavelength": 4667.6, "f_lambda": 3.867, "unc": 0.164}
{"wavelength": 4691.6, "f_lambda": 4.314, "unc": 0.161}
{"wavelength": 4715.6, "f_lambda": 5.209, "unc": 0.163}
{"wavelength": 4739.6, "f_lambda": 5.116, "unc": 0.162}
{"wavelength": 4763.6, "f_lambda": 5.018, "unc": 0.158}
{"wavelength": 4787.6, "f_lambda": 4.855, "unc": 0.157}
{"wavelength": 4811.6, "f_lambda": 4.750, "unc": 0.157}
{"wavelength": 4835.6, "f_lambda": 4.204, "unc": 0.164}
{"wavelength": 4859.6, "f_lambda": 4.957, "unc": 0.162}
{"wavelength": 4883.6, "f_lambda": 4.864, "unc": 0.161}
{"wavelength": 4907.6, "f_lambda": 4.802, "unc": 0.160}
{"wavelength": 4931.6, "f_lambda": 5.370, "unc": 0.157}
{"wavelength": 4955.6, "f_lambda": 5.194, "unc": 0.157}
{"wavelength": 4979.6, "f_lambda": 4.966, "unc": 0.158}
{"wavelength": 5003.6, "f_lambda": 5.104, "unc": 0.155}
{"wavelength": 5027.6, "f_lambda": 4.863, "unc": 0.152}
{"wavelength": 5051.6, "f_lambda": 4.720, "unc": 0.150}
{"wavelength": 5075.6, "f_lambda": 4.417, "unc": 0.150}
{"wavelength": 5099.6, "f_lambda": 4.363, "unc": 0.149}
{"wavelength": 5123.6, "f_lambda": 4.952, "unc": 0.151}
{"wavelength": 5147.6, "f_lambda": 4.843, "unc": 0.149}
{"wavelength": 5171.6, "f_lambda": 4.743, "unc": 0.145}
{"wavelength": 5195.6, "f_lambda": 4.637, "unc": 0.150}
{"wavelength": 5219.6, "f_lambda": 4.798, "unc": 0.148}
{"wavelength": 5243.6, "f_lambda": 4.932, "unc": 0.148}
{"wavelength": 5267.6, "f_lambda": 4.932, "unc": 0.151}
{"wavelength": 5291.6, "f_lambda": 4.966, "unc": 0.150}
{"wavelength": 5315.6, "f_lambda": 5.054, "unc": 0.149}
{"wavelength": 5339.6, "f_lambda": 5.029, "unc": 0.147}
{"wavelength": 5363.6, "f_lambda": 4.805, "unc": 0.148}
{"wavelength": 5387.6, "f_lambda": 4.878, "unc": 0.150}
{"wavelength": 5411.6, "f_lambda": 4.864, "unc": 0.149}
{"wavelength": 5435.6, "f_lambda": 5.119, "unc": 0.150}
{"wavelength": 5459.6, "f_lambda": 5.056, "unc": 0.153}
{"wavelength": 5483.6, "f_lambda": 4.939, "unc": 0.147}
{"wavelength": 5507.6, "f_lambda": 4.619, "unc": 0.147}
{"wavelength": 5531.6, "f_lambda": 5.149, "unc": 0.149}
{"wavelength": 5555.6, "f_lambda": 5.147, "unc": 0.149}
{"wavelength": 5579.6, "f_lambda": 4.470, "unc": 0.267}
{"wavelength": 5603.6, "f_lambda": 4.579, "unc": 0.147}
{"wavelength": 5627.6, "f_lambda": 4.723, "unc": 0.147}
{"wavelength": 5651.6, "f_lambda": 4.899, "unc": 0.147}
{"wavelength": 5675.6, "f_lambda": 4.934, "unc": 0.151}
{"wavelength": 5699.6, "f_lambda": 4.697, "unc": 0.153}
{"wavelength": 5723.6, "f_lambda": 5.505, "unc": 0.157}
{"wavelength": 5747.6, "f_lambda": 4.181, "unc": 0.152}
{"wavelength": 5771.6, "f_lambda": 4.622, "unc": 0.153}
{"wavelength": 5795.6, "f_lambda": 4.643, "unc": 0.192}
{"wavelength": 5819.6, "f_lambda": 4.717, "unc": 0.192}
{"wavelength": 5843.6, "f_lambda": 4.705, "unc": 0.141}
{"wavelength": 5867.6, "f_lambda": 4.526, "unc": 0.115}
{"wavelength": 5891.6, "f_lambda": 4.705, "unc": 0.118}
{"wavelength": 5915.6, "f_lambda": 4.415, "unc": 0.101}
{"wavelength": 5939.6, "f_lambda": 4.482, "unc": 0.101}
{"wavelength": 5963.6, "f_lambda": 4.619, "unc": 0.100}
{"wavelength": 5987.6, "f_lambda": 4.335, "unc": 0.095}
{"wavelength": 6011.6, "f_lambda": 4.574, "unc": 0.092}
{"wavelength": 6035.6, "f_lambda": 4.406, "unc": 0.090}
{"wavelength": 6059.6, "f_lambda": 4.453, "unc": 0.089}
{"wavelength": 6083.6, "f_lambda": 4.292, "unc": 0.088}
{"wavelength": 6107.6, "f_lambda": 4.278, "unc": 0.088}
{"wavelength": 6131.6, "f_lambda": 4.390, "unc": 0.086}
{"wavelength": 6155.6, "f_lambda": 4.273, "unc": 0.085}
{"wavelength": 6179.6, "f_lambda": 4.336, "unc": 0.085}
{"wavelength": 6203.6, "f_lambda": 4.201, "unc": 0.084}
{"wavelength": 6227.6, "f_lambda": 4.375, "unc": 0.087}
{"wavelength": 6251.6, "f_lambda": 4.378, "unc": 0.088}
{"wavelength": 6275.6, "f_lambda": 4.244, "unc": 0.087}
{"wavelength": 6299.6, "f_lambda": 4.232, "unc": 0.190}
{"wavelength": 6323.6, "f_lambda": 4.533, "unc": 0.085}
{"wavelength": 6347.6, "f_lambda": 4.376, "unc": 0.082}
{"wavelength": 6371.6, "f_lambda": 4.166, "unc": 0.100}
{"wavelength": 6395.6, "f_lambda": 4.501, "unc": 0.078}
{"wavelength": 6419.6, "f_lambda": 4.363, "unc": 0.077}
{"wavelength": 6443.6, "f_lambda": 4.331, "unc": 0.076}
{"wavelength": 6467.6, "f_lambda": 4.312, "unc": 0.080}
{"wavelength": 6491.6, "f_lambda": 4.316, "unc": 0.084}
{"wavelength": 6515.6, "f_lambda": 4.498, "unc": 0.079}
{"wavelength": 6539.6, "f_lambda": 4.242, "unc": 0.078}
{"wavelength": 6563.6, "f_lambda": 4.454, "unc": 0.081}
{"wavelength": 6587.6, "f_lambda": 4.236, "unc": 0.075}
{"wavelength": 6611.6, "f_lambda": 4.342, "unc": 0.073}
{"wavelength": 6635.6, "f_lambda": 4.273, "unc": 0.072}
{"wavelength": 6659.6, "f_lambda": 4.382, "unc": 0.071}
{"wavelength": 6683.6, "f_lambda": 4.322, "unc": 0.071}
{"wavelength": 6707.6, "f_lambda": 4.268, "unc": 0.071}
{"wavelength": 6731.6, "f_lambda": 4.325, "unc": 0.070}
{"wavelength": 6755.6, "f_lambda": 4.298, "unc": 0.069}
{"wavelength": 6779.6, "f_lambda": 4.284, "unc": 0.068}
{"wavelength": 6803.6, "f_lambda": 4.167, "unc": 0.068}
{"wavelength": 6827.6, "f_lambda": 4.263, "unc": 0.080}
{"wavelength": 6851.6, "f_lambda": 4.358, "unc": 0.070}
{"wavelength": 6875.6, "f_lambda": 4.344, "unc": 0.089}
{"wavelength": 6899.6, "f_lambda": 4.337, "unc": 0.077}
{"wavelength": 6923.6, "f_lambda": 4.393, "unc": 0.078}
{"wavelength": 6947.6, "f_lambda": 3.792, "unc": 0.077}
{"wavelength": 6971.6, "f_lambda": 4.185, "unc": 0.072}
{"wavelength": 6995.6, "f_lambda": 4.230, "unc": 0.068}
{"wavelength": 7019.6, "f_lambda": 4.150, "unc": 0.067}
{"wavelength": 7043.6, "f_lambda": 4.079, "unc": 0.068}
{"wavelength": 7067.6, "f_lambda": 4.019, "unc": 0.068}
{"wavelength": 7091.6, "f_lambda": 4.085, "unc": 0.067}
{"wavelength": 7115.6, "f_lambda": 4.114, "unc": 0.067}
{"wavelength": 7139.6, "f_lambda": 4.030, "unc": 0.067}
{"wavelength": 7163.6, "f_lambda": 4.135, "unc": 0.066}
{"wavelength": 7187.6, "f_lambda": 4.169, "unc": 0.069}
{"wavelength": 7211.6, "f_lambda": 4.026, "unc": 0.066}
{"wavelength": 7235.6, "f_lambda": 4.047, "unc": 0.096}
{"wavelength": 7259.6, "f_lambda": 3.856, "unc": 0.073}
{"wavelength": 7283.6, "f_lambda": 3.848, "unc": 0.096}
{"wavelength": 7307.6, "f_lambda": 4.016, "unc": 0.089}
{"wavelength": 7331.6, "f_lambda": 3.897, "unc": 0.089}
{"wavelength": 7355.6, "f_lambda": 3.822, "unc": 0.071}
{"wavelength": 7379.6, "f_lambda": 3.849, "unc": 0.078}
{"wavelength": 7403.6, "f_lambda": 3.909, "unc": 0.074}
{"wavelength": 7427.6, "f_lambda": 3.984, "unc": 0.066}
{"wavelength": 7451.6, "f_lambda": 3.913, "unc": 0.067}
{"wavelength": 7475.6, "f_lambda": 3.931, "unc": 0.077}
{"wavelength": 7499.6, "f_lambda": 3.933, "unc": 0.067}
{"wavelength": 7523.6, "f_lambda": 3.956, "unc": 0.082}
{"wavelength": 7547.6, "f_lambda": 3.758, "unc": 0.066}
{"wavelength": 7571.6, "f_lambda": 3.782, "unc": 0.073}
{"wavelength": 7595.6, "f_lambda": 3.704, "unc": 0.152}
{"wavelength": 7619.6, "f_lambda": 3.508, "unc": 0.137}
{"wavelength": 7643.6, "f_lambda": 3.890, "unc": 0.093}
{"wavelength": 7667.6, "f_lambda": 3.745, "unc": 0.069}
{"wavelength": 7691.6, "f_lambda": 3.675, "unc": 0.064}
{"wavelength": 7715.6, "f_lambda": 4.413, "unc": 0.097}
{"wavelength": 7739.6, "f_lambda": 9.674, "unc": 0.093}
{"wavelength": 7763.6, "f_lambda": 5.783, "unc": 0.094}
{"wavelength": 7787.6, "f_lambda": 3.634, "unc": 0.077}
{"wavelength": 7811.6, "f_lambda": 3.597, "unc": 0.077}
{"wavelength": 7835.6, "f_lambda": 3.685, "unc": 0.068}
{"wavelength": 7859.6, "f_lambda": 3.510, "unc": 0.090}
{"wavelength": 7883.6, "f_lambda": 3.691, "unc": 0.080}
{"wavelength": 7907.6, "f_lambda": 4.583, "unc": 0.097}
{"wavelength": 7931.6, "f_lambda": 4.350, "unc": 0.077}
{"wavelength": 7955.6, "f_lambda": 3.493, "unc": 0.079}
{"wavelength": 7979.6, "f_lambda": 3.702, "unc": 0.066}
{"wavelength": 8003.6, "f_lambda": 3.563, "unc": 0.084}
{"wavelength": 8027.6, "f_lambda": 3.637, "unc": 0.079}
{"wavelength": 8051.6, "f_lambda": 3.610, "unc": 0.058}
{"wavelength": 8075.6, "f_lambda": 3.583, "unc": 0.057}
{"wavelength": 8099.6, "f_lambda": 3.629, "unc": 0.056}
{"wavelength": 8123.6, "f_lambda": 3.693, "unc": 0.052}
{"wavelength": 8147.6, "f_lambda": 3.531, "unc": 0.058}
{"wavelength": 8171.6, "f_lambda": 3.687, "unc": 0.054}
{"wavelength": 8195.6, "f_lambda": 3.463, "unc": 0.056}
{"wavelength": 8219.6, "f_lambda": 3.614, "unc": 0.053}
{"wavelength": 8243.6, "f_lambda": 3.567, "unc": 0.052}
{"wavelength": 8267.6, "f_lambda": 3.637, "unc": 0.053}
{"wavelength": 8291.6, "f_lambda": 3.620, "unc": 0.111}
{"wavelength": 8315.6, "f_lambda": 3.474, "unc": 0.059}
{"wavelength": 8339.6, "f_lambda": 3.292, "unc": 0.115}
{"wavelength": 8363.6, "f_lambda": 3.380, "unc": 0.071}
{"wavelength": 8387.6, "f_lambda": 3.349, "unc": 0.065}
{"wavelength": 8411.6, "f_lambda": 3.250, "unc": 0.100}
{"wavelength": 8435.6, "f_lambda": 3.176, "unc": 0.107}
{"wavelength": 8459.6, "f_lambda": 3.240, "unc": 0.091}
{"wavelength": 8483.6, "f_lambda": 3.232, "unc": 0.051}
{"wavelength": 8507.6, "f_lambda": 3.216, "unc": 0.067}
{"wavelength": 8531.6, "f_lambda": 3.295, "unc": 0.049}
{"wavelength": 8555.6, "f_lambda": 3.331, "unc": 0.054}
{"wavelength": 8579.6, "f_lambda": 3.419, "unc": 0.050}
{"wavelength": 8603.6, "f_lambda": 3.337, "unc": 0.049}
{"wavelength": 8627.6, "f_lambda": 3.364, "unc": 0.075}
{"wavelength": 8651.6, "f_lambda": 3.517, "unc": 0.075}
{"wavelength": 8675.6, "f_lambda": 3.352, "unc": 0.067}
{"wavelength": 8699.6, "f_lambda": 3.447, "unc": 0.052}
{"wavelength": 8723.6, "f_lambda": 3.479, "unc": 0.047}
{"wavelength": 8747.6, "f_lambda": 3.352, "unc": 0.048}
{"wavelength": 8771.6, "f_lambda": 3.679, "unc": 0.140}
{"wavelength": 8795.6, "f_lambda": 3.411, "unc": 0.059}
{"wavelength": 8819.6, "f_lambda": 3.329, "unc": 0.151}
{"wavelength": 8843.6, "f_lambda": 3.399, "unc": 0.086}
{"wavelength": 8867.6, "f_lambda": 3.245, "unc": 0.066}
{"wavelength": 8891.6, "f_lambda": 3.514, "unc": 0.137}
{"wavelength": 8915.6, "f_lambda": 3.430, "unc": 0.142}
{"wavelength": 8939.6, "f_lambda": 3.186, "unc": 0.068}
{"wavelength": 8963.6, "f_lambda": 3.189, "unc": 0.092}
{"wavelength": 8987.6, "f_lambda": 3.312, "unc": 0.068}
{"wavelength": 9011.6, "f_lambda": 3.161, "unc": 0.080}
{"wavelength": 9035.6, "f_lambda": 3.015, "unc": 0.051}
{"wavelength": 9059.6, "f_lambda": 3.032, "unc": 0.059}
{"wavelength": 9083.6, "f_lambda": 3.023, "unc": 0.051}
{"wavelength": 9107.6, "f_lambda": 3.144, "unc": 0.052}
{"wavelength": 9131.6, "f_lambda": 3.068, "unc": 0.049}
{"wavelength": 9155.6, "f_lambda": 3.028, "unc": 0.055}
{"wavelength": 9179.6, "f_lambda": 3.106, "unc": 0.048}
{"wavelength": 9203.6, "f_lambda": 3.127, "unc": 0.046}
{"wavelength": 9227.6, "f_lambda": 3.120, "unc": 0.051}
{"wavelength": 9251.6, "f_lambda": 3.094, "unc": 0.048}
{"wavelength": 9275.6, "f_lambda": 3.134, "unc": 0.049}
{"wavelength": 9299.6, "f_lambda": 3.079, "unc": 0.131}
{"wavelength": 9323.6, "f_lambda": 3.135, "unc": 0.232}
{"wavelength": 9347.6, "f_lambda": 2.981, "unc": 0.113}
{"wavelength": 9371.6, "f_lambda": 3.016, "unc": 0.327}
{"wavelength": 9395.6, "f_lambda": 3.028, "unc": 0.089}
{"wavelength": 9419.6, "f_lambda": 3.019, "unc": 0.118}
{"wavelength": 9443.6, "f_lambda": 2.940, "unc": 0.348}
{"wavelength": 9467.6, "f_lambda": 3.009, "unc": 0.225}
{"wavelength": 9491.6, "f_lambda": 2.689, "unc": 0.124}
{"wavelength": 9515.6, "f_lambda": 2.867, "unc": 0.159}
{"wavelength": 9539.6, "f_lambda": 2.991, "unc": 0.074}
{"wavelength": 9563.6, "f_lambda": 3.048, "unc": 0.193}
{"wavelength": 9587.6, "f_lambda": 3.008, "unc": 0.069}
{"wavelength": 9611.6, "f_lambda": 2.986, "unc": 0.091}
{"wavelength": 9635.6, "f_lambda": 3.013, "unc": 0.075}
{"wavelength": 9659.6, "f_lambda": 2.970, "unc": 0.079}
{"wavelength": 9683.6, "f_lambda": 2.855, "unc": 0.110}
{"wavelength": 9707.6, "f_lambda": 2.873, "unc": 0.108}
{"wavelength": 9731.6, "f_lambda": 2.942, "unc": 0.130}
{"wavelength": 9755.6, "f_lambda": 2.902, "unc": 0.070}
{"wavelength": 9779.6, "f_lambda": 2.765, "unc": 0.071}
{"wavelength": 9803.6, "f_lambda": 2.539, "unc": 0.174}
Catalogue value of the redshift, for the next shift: 0.18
